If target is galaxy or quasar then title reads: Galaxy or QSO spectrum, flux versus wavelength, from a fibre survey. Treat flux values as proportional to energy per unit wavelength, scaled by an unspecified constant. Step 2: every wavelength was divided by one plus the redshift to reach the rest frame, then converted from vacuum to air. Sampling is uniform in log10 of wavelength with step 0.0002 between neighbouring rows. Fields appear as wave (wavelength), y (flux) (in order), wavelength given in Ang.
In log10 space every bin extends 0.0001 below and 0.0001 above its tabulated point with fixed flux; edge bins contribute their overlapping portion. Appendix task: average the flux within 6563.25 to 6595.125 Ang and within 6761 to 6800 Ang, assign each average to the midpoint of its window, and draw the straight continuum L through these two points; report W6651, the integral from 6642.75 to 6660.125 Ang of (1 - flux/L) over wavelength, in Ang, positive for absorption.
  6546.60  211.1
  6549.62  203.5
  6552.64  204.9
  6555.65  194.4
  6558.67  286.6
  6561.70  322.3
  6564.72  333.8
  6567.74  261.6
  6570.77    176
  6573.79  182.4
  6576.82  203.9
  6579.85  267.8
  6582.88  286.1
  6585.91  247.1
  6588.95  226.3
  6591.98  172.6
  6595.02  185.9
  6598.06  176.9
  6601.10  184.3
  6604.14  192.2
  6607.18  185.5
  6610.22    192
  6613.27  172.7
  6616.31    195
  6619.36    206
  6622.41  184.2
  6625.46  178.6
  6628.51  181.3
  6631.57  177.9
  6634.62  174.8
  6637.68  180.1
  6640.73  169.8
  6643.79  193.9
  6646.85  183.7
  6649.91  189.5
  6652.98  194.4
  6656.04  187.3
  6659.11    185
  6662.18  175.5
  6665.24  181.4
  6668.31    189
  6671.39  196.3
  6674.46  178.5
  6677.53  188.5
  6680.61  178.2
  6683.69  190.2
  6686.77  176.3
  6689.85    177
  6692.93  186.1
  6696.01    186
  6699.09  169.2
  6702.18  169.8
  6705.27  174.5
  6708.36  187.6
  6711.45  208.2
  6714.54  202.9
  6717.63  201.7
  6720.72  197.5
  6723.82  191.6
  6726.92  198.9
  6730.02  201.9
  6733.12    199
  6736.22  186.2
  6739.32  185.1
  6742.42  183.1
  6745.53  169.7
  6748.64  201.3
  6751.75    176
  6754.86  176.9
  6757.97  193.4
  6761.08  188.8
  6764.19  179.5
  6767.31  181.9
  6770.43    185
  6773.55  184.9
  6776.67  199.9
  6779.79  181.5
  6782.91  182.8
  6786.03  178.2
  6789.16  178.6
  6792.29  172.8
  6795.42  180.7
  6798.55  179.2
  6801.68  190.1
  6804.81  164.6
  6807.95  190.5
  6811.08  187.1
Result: 2.1 Ang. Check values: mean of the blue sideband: 233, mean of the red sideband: 182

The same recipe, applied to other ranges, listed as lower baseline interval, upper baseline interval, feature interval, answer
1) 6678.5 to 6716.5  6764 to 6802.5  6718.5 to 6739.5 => -1.3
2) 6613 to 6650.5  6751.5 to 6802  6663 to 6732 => -1.6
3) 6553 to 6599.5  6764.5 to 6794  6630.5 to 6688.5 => 8.0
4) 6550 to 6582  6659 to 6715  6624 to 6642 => 2.8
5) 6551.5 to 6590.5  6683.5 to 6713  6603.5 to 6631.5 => 4.5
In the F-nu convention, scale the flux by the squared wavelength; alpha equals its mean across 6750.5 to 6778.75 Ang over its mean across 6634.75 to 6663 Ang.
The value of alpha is 1.04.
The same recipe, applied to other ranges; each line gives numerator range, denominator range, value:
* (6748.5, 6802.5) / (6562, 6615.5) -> 0.90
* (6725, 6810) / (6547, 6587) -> 0.81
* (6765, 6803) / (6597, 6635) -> 1.04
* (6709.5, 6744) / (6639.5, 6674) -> 1.08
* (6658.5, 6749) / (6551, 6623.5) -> 0.89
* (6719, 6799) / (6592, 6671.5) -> 1.05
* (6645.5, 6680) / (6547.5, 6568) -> 0.75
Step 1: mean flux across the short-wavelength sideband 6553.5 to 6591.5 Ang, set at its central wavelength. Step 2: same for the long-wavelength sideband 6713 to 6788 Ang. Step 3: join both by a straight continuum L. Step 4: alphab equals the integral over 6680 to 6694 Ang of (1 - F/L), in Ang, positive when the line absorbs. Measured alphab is 1.8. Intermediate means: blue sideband 246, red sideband 189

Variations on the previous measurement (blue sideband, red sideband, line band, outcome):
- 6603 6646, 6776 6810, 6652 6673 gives -0.3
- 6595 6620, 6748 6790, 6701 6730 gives -1.2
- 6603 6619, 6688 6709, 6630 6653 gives 0.3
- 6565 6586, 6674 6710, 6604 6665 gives 6.8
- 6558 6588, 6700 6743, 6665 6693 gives 3.4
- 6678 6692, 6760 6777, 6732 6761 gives -0.2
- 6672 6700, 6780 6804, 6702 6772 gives -3.1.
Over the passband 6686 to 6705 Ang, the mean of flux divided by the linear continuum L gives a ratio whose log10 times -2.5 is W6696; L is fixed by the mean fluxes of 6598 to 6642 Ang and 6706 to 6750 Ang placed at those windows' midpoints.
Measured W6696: 0.079 mag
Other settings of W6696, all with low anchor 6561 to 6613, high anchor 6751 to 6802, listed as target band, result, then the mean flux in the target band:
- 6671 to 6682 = 0.103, 184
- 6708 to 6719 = -0.033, 202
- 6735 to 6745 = 0.040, 183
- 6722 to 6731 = -0.023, 197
